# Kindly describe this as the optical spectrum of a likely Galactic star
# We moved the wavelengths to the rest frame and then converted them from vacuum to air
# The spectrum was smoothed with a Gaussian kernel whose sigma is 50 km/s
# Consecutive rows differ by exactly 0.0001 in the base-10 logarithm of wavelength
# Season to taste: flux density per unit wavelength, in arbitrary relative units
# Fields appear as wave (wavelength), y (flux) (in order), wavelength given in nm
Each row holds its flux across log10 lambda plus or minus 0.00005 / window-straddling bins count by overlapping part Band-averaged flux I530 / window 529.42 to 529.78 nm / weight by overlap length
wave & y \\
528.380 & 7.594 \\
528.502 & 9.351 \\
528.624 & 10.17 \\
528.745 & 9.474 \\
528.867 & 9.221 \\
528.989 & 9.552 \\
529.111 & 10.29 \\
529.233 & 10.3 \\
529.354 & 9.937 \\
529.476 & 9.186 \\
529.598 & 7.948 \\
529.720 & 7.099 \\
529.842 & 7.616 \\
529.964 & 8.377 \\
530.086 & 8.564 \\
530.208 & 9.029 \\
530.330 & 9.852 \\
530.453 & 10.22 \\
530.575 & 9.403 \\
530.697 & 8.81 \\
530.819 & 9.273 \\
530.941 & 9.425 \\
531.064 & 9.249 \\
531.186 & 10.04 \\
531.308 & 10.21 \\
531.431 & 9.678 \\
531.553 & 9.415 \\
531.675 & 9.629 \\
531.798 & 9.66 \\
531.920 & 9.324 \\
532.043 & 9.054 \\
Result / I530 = 8.06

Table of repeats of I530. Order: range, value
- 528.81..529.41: 9.87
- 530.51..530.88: 9.19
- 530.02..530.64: 9.4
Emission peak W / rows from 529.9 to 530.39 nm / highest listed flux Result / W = 9.852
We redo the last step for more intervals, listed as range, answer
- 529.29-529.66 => 9.937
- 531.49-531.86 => 9.66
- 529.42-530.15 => 9.186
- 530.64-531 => 9.425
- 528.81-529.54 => 10.3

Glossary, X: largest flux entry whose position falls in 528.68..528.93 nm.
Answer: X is 9.474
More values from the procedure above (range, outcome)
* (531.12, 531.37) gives 10.21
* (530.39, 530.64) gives 10.22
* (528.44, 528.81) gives 10.17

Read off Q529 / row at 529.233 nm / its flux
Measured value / 10.3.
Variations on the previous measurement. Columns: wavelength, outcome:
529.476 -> 9.186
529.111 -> 10.29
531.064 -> 9.249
